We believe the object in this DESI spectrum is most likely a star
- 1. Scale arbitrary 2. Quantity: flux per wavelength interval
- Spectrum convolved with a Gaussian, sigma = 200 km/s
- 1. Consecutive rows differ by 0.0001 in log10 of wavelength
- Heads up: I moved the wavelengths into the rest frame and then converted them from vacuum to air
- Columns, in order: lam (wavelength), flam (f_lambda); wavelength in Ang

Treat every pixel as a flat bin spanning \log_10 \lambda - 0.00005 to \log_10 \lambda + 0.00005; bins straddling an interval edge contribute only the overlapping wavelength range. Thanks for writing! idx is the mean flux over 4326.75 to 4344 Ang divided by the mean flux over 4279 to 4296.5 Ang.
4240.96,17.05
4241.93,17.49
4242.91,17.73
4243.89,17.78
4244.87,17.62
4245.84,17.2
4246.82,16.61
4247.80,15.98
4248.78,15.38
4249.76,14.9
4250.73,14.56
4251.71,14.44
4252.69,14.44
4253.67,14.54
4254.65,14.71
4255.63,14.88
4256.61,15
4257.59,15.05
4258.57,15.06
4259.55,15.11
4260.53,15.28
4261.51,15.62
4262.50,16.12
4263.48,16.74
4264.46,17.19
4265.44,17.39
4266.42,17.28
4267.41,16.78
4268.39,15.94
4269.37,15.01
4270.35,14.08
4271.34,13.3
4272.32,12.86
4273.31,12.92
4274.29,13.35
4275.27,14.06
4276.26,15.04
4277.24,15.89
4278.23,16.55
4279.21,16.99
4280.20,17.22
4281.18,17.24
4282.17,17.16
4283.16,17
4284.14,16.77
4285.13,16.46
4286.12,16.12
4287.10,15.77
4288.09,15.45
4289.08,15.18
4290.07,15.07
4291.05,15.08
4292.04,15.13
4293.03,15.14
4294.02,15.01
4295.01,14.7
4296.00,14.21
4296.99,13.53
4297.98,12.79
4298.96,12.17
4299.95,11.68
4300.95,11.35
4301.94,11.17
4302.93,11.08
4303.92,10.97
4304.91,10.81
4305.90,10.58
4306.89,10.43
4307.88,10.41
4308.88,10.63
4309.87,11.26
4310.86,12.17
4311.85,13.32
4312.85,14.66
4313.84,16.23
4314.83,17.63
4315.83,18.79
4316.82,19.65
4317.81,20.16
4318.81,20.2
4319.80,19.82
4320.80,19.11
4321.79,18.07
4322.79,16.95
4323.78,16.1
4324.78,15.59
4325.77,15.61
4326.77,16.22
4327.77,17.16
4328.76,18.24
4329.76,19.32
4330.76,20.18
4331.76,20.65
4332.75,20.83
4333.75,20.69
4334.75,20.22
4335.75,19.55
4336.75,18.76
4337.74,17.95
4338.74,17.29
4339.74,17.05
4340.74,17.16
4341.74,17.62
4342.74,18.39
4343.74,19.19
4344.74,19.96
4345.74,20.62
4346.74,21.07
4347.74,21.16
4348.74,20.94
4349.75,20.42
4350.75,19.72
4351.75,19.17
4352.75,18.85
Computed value 1.18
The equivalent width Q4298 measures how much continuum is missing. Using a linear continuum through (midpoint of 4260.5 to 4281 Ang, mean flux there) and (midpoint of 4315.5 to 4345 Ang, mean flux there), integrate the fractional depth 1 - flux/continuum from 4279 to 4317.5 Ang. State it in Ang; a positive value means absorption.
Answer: 5.9 Ang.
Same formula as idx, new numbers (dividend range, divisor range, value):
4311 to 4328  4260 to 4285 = 1.10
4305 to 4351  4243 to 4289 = 1.12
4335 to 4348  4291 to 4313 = 1.52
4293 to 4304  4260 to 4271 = 0.79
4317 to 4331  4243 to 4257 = 1.15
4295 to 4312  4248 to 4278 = 0.78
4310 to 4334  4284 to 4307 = 1.30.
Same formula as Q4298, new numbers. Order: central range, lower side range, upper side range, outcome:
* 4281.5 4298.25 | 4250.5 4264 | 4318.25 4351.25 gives 1.29 Ang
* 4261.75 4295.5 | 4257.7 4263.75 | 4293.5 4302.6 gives -3.25 Ang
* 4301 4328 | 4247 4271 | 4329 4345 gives 4.70 Ang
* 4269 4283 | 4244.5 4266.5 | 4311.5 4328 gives 0.92 Ang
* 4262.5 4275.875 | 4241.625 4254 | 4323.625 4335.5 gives 1.20 Ang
